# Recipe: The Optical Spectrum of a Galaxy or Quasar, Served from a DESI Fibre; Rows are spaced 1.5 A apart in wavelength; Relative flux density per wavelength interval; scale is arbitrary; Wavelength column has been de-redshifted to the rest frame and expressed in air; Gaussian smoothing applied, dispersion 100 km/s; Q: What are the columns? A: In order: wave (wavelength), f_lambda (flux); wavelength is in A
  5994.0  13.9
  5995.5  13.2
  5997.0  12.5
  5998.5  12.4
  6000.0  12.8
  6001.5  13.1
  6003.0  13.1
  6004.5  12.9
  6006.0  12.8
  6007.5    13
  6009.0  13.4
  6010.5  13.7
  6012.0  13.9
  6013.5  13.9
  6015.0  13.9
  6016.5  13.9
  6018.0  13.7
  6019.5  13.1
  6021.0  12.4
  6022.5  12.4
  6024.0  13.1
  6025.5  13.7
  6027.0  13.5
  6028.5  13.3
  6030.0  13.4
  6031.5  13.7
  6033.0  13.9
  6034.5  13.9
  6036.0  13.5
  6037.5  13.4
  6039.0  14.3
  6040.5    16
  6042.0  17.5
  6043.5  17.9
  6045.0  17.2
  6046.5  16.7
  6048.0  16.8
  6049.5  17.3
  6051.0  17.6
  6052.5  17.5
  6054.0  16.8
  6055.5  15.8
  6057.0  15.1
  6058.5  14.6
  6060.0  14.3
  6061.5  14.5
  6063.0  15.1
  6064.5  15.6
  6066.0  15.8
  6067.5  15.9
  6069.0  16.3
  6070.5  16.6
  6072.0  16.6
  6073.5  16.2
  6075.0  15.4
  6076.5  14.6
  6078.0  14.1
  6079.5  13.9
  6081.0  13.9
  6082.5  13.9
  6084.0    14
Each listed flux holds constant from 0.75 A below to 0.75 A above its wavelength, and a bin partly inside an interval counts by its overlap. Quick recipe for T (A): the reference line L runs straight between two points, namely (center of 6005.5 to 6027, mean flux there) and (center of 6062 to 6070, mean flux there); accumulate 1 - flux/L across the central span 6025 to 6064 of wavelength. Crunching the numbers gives -1.5 A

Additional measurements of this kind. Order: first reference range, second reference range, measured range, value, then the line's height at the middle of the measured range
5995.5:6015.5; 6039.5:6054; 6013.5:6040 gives 2.9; 15.2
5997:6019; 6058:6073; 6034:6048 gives -1.0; 14.6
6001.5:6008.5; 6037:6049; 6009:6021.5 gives 0.3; 13.9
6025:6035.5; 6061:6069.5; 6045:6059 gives -1.6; 14.8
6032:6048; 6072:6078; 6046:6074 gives -1.1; 15.4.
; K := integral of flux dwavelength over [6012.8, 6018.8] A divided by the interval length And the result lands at 13.8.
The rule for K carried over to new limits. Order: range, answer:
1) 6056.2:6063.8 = 14.7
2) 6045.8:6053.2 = 17.2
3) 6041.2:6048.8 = 17.2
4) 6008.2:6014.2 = 13.7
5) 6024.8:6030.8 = 13.5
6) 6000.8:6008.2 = 13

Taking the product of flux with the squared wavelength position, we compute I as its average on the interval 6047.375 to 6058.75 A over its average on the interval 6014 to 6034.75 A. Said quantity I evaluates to 1.24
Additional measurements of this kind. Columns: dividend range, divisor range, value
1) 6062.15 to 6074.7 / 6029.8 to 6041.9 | 1.14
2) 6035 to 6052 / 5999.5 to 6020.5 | 1.22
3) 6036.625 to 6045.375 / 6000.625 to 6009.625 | 1.24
